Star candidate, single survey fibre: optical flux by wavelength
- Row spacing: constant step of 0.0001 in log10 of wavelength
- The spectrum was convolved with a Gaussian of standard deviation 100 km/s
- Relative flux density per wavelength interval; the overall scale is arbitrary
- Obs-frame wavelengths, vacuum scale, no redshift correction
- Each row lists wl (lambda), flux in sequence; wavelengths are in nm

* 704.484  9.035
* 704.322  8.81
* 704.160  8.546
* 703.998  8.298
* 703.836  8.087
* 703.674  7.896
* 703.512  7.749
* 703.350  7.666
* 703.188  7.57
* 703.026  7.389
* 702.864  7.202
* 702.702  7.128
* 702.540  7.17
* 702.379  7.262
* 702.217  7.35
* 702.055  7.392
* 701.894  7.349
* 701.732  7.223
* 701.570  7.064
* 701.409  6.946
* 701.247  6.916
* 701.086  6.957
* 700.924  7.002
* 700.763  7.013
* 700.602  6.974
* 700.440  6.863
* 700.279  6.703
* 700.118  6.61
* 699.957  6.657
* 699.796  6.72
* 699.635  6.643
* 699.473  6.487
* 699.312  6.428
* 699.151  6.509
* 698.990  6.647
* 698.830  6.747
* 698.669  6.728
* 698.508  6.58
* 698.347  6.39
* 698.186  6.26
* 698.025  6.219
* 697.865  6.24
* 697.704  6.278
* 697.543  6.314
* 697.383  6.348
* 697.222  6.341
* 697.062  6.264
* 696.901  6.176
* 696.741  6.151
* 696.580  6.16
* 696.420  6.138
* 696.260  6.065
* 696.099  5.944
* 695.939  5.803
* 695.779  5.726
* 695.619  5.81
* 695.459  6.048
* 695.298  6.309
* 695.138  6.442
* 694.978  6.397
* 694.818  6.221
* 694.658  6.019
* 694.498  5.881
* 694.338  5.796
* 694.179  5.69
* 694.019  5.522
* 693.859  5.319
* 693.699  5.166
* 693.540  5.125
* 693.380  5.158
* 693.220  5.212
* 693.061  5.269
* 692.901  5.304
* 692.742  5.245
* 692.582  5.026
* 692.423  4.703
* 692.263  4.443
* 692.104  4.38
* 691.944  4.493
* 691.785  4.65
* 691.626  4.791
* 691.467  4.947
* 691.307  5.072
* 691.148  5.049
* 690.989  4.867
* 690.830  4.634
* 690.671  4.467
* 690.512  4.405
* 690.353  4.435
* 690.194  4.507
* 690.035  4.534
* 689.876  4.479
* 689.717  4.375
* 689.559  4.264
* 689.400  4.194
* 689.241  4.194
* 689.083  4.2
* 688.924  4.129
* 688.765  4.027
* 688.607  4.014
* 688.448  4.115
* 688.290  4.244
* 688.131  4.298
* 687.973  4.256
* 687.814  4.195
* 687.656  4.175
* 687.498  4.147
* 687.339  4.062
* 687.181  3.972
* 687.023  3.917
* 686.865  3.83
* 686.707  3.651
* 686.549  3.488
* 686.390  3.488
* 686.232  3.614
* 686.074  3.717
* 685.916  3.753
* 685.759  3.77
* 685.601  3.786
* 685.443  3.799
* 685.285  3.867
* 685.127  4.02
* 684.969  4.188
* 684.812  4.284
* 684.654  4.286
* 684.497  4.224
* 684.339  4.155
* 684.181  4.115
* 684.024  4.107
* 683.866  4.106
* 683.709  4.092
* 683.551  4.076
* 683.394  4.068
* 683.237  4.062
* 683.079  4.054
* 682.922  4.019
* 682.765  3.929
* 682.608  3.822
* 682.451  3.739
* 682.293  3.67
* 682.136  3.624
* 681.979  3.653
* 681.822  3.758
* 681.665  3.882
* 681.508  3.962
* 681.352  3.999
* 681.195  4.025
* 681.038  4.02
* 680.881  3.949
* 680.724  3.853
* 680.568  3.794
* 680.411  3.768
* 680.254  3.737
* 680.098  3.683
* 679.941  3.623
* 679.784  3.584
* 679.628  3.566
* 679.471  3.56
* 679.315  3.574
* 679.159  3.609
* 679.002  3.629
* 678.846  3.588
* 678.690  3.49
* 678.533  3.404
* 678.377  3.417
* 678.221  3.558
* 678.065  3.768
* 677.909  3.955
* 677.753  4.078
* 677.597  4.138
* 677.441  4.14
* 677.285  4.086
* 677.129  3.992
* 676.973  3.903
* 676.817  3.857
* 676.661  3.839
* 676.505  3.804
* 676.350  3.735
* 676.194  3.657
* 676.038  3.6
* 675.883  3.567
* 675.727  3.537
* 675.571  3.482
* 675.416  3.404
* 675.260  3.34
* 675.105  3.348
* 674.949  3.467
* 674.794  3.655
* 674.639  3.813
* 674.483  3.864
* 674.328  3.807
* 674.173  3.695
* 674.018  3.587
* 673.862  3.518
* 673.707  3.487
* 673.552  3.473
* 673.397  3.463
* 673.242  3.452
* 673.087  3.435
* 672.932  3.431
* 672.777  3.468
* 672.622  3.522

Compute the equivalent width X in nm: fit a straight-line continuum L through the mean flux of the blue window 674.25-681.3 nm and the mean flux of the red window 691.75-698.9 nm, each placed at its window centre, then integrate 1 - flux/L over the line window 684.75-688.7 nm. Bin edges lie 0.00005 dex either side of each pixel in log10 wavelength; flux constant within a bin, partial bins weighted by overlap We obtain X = 0.69 nm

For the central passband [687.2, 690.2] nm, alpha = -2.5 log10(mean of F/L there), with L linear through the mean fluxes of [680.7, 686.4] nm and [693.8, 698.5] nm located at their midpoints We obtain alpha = 0.14 mag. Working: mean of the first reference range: 3.94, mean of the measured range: 4.22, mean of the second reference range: 6.09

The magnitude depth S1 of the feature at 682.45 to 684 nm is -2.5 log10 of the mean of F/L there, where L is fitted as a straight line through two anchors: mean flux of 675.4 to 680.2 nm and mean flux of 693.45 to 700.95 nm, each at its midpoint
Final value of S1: 0.10 mag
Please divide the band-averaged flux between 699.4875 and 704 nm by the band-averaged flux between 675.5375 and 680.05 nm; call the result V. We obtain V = 1.93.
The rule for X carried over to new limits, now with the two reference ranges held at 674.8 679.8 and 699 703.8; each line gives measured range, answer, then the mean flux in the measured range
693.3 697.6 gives 0.20 nm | 5.94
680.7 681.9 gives 0.09 nm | 3.93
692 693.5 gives 0.23 nm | 4.96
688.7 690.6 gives 0.39 nm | 4.31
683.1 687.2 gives 0.71 nm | 3.94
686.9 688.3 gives 0.27 nm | 4.13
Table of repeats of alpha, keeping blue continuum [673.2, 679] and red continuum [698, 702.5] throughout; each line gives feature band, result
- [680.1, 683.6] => 0.14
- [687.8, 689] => 0.26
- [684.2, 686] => 0.20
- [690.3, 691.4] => 0.19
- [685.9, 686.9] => 0.35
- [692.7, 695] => 0.08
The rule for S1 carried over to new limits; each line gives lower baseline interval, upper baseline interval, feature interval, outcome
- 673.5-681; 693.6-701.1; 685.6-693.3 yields 0.210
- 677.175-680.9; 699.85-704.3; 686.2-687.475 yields 0.294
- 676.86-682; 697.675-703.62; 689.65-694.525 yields 0.149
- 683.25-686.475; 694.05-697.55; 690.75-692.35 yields 0.115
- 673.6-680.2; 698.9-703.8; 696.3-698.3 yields 0.044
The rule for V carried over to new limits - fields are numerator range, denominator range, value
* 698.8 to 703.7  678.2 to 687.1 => 1.84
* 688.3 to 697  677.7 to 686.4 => 1.34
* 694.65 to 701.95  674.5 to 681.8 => 1.74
